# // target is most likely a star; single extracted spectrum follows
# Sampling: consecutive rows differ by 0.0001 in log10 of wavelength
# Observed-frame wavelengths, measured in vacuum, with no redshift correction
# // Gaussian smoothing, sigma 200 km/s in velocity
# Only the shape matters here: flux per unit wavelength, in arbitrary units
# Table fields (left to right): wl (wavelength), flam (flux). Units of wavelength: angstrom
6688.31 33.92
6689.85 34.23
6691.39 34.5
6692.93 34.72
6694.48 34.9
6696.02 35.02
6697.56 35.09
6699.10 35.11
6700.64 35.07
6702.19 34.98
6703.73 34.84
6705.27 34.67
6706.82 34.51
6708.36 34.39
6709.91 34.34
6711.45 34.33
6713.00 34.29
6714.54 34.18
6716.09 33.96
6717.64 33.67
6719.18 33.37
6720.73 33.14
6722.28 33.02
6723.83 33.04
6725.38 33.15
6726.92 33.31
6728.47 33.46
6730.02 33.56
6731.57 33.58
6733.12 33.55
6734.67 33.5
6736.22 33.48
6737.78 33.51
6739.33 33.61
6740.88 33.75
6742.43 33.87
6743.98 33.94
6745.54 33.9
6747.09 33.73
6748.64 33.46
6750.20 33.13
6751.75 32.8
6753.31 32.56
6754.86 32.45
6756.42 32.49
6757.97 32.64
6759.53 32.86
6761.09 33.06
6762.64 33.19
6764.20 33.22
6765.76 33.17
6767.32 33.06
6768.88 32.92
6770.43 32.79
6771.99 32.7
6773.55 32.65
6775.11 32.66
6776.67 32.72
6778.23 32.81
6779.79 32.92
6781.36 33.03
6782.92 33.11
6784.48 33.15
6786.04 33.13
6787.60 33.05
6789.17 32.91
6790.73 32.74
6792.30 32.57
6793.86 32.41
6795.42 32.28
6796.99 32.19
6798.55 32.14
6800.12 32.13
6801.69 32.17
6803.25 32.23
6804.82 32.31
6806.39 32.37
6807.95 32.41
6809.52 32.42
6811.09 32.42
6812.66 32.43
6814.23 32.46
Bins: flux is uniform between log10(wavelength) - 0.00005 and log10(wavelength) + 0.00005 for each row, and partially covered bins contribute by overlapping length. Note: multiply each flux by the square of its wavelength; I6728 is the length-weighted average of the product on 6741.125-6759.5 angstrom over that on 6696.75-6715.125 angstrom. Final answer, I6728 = 1.0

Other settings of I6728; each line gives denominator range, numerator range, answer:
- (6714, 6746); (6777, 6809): 0.99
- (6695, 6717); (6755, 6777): 0.97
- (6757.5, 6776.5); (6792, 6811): 0.99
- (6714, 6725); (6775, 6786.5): 1.00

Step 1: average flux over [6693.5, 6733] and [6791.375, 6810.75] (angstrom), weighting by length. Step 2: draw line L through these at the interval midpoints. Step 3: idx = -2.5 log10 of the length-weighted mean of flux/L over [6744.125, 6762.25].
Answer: 0.01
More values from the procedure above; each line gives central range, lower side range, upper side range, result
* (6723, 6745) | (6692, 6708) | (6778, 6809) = 0.017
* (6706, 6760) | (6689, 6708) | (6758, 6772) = 0.011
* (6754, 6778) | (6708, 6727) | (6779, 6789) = 0.012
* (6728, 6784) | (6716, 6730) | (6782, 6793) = -0.001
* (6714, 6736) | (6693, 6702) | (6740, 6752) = 0.024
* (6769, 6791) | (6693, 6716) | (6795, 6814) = -0.001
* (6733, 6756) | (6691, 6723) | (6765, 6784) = 0.005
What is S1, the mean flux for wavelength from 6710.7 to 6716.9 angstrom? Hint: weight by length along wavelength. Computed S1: 34.2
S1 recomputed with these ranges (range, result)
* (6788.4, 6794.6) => 32.7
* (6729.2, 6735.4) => 33.5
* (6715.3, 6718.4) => 33.7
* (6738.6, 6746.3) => 33.8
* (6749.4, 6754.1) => 32.8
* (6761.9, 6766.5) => 33.2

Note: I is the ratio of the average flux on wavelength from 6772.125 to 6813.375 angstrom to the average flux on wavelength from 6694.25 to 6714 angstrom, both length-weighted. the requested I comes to 0.94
